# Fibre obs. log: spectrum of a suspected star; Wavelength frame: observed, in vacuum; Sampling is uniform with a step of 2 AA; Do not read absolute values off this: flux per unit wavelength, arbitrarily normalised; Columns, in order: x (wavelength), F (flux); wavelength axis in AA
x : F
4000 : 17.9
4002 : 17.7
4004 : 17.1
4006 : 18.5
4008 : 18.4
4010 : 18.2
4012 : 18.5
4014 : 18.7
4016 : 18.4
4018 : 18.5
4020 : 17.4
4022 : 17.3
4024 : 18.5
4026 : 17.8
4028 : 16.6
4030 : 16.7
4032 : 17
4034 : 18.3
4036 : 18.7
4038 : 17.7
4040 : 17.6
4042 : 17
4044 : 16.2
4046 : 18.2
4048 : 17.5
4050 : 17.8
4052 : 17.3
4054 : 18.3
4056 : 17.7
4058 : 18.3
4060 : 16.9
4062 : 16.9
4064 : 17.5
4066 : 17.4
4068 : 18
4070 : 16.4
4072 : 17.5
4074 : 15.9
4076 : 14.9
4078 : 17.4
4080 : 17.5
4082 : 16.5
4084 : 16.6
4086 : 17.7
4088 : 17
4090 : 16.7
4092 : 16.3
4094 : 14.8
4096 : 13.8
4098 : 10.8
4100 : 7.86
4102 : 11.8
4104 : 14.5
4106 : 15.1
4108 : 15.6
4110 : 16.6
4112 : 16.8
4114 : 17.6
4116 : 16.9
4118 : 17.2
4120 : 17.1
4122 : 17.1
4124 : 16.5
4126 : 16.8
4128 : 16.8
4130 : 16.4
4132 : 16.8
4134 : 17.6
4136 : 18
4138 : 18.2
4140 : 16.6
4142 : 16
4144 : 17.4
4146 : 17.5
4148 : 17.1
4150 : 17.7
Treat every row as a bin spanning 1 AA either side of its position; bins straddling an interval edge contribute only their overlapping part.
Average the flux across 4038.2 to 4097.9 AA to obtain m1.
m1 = 16.9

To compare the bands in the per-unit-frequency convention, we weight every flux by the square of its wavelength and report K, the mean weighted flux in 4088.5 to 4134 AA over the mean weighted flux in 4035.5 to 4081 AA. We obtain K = 0.9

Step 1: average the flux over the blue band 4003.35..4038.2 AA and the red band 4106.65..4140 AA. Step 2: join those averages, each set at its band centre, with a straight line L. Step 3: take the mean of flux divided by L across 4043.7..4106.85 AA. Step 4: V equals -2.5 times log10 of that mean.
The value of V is 0.08 mag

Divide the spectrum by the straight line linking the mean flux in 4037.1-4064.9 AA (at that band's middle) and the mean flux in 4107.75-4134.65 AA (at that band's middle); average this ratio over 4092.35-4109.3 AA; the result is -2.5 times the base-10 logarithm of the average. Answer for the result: 0.28 mag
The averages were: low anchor 17.5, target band 13.2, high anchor 16.9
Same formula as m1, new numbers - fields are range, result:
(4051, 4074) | 17.4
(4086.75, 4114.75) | 14.7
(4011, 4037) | 17.9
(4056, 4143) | 16.3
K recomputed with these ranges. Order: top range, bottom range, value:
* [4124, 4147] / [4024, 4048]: 1.03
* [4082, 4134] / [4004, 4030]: 0.91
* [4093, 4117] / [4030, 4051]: 0.84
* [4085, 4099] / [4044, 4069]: 0.88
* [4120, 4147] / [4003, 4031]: 1.01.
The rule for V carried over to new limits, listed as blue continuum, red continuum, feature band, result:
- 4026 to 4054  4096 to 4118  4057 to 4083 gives -0.06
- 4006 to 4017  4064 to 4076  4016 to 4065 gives 0.01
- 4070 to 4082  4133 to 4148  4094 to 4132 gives 0.11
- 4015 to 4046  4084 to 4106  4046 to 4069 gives -0.09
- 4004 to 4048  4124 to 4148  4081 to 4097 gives 0.08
